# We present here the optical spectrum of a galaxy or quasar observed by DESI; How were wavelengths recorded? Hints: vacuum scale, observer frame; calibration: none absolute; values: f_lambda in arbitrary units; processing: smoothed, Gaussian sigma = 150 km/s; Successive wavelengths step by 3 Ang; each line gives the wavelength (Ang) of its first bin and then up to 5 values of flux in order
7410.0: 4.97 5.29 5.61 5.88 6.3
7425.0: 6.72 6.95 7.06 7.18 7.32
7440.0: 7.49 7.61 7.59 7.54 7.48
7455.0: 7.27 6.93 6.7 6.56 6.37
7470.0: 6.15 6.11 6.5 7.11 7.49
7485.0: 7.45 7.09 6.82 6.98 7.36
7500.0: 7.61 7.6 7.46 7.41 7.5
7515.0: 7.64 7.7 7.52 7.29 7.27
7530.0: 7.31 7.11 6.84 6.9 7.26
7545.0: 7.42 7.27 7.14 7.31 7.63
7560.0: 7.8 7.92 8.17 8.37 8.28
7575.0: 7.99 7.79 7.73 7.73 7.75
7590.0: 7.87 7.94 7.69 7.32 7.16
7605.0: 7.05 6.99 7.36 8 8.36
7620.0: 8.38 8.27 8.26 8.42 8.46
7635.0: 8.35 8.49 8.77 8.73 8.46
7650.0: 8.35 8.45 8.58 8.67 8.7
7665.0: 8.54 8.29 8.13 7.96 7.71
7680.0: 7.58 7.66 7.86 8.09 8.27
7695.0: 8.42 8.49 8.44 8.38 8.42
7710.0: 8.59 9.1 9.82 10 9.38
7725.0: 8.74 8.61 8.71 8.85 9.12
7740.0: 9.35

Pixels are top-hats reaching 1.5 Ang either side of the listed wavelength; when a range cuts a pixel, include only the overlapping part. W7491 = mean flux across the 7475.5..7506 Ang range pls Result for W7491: 7.24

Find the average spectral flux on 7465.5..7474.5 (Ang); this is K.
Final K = 6.21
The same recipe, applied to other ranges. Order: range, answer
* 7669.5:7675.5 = 8.04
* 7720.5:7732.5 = 8.86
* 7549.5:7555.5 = 7.22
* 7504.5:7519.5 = 7.54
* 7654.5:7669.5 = 8.56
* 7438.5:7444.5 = 7.55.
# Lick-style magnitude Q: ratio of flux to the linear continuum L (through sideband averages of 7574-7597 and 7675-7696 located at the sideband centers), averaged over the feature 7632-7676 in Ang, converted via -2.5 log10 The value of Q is -0.07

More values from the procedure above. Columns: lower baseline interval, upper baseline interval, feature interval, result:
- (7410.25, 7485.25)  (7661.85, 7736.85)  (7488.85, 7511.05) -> -0.03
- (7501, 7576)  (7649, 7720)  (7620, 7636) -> -0.04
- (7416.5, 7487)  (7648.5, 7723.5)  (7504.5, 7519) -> -0.03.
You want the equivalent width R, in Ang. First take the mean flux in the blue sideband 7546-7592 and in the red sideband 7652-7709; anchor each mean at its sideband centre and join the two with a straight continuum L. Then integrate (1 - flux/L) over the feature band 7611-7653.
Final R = -1.71 Ang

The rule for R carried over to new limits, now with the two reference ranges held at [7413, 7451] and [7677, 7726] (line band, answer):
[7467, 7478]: 1.3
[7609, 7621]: 0.1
